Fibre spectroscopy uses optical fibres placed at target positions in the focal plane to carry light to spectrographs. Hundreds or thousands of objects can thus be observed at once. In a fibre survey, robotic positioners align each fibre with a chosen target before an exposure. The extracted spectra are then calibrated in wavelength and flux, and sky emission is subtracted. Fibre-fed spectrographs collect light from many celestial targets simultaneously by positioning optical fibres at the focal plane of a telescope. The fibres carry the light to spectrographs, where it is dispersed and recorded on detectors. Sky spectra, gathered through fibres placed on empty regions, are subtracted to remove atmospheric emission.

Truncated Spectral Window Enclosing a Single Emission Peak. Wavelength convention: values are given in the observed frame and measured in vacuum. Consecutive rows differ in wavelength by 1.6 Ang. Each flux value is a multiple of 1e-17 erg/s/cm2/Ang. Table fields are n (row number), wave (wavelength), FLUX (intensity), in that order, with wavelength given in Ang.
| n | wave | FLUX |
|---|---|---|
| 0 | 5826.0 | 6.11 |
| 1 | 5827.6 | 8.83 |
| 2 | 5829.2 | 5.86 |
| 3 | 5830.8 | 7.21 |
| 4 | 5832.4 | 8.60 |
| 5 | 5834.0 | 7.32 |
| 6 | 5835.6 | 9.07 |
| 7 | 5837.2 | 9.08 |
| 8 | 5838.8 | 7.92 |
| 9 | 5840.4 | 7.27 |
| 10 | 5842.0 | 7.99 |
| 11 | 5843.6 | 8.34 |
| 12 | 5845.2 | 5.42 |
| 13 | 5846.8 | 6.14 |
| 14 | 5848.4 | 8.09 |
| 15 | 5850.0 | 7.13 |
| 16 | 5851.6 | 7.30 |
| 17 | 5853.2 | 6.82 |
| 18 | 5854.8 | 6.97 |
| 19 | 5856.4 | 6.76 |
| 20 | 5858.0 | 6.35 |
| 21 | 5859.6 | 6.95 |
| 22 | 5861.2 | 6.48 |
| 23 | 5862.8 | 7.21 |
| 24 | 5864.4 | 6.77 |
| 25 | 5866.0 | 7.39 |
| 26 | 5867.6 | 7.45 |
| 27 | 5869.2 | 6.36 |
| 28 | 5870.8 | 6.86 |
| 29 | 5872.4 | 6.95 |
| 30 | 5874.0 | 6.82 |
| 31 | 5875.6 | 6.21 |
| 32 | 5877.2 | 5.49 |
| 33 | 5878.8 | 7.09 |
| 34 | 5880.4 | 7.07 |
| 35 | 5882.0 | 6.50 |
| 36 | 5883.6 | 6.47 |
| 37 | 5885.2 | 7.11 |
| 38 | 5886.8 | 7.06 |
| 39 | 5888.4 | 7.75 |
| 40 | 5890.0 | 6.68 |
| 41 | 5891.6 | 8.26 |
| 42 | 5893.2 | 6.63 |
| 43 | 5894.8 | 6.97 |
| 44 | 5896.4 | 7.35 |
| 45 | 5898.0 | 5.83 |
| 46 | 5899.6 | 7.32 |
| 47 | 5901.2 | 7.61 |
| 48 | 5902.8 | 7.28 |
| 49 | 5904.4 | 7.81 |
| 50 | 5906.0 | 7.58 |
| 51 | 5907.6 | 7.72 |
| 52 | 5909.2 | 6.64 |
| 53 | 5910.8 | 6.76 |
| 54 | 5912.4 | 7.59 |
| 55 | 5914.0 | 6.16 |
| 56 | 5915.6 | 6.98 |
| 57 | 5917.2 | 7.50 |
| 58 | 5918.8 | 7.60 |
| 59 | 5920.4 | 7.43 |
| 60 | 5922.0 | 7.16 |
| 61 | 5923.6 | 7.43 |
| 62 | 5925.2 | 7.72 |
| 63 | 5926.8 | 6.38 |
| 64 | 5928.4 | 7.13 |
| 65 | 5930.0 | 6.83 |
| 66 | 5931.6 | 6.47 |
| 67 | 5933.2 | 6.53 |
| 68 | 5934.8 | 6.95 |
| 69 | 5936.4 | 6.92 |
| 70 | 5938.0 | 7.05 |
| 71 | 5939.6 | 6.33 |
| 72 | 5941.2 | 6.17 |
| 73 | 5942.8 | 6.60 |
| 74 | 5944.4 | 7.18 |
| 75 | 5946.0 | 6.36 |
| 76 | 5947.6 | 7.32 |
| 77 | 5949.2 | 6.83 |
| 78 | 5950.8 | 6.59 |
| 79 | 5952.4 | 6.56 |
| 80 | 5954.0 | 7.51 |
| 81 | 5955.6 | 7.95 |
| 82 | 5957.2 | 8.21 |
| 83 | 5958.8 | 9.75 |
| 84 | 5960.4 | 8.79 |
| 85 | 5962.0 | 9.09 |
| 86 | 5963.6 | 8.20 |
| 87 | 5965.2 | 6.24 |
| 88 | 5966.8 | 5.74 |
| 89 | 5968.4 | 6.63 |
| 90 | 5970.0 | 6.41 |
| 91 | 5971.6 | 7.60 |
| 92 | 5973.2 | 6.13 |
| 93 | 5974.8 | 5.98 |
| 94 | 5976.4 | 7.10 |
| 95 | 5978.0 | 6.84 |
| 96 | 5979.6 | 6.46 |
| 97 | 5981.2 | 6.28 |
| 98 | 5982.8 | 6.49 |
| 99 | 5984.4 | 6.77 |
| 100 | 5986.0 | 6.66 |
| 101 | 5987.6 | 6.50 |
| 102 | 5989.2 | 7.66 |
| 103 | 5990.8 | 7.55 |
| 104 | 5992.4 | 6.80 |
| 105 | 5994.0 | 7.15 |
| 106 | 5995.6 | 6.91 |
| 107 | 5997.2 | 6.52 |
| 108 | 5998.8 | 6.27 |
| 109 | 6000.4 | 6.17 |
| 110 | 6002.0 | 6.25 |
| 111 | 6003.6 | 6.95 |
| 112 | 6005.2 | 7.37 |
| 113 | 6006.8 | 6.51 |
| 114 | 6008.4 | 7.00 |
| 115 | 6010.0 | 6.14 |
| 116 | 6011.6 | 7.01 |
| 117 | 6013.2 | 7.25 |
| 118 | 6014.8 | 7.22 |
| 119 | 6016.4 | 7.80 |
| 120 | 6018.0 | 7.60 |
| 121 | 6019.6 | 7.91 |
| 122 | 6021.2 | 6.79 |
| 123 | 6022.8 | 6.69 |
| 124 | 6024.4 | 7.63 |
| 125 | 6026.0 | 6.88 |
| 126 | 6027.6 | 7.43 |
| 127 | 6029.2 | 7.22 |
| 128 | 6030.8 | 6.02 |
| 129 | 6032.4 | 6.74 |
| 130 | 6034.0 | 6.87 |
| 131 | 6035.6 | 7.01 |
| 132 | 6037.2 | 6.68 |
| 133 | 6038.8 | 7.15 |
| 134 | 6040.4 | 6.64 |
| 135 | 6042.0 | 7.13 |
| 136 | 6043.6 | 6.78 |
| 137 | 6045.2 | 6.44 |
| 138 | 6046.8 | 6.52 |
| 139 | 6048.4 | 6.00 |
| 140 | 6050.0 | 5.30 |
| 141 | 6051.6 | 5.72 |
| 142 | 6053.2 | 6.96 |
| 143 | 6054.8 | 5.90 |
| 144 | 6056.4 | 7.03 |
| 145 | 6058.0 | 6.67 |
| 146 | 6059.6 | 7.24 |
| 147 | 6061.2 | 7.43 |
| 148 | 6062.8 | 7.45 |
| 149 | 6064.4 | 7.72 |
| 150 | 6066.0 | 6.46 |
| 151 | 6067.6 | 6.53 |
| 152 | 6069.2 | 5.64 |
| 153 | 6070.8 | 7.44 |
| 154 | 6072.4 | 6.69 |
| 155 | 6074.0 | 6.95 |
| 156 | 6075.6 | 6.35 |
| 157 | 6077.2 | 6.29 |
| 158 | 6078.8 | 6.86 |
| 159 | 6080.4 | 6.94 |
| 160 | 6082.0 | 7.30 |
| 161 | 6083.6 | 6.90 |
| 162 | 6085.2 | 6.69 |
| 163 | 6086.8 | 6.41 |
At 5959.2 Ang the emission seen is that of [O III] 5007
